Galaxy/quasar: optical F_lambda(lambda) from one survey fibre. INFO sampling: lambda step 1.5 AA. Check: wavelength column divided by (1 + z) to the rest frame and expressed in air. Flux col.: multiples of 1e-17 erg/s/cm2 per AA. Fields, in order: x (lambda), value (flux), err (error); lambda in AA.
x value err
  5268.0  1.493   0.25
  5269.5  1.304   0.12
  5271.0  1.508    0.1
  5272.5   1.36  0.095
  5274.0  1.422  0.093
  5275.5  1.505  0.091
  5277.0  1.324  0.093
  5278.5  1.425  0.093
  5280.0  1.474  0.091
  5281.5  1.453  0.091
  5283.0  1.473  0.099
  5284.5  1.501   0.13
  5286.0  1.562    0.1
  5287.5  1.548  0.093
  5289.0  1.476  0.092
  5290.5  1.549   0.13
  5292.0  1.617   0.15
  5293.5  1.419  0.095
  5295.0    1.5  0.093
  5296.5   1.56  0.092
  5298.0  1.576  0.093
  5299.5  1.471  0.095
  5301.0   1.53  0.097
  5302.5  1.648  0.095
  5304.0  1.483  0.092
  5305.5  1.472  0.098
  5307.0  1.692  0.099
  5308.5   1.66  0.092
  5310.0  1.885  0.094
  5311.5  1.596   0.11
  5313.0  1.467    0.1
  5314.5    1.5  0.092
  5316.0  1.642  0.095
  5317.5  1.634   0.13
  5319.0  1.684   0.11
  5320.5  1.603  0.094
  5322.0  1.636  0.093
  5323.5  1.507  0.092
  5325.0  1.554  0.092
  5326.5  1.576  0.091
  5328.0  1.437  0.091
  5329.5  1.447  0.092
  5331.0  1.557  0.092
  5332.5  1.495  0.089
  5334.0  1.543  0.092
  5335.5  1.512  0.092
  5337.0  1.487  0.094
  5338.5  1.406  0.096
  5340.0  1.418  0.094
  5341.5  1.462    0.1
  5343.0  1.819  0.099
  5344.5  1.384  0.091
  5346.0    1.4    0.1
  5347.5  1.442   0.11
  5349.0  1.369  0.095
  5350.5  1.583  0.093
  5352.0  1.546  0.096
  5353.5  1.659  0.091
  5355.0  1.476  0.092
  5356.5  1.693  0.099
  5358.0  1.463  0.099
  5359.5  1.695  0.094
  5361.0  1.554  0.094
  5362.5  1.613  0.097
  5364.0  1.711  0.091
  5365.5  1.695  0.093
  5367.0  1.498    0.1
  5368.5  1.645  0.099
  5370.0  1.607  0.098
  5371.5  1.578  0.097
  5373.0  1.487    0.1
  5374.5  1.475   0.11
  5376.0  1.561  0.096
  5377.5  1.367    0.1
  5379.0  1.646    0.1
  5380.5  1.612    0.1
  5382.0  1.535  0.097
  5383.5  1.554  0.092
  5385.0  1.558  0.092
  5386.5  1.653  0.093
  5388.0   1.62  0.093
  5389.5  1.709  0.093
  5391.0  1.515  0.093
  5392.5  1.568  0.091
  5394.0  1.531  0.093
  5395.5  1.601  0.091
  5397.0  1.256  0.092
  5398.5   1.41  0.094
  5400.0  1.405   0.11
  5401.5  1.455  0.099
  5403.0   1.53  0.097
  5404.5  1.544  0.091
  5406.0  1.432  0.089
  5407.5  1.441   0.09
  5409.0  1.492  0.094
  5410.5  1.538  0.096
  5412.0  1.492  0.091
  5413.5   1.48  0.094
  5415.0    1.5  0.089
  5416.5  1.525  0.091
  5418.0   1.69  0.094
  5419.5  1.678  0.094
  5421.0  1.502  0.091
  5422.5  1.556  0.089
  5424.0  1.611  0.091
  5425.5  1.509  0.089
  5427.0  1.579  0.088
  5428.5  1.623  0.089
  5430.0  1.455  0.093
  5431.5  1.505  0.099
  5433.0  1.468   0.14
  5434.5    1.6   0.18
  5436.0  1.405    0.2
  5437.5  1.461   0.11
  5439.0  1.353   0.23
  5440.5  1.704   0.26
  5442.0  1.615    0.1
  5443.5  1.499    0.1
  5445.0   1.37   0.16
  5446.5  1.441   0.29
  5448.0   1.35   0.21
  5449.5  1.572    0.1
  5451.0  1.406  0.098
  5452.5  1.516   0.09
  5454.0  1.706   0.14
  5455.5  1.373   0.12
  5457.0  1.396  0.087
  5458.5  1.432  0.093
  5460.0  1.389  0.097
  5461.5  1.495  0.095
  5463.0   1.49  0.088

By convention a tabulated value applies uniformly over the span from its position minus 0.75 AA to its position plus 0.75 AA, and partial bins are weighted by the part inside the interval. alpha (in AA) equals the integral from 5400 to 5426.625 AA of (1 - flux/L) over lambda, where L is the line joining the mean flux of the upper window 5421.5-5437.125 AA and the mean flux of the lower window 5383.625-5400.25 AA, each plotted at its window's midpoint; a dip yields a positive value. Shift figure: 0.1 AA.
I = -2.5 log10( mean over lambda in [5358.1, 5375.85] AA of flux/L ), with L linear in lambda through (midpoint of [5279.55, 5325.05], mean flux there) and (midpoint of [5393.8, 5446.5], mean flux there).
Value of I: -0.04 mag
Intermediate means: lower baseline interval 1.56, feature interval 1.59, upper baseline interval 1.51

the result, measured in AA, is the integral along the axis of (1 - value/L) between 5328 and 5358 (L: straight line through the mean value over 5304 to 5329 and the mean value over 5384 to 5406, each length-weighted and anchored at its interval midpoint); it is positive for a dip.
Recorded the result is 1.2 AA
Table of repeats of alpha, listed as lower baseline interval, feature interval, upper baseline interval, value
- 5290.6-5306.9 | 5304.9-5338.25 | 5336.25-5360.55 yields -0.9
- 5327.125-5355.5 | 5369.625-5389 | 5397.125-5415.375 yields -1.0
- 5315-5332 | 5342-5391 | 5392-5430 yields -0.8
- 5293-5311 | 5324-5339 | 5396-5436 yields 0.5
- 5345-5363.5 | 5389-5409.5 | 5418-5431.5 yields 0.9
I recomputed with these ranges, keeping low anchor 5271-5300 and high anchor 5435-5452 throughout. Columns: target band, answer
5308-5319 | -0.10 mag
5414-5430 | -0.07 mag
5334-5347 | -0.01 mag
